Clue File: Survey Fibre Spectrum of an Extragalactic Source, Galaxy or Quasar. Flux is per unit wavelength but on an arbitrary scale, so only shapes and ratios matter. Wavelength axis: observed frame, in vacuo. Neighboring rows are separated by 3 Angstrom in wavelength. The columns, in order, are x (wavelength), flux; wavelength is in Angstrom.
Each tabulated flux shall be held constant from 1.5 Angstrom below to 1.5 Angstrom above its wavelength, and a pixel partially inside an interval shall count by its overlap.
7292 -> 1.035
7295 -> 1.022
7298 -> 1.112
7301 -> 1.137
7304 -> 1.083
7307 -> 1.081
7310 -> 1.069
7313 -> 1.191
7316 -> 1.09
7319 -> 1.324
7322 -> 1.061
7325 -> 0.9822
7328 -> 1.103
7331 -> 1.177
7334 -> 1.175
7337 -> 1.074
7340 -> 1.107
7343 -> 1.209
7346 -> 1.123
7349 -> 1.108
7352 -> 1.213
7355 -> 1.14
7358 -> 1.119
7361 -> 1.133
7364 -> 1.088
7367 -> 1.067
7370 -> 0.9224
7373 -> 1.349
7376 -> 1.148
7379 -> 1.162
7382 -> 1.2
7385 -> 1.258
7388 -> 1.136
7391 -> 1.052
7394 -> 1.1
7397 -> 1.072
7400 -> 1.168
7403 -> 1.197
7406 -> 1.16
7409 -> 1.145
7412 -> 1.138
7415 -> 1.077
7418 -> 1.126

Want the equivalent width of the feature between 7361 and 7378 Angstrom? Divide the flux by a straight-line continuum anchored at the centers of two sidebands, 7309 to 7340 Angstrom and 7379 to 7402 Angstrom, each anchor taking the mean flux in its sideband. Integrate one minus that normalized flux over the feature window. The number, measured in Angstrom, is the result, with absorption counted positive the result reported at 0.3 Angstrom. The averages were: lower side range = 1.12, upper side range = 1.14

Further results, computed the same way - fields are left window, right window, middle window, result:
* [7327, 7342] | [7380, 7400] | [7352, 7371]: 0.70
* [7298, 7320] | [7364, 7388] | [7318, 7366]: 0.49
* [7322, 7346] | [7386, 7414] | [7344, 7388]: -0.89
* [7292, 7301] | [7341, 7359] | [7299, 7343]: -0.48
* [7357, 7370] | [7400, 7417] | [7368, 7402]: -0.95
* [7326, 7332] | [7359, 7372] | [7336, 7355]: -0.75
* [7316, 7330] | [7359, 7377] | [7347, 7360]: -0.31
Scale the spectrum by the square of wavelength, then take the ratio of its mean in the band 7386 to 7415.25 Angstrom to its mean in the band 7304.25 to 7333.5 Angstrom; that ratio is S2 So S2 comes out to 1.03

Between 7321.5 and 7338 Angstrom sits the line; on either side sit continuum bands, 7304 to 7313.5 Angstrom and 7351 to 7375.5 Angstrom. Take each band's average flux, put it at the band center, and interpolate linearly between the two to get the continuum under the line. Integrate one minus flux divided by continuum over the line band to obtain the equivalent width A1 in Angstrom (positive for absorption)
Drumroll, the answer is 0.2 Angstrom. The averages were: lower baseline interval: 1.1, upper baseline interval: 1.13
